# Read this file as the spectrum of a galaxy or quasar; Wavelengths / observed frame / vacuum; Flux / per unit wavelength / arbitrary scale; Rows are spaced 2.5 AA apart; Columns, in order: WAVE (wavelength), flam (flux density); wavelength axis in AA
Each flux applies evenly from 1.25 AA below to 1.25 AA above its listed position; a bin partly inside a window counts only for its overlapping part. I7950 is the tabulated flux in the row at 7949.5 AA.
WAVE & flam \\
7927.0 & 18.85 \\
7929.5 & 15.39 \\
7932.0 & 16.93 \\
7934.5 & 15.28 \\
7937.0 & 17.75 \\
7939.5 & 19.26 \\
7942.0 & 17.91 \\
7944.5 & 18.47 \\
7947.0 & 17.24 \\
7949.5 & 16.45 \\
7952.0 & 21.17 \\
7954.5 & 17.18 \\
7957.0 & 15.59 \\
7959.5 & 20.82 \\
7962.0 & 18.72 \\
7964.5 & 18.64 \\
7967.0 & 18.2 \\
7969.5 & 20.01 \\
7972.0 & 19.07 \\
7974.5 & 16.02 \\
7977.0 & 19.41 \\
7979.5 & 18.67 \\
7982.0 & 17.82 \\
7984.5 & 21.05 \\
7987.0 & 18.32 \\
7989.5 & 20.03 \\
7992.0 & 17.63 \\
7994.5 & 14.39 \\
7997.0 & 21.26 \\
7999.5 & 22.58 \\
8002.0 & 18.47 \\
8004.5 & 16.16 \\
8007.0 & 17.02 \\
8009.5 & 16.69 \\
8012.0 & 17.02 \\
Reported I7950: 16.45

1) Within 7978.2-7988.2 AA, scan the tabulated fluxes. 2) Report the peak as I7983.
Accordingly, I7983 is 21.05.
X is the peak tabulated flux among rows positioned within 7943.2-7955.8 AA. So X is 21.17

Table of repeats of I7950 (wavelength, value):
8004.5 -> 16.16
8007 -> 17.02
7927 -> 18.85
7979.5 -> 18.67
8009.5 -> 16.69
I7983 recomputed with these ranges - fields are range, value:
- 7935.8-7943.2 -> 19.26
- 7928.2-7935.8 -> 16.93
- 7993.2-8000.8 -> 22.58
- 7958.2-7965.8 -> 20.82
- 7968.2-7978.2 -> 20.01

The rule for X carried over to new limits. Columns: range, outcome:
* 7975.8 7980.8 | 19.41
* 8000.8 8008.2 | 18.47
